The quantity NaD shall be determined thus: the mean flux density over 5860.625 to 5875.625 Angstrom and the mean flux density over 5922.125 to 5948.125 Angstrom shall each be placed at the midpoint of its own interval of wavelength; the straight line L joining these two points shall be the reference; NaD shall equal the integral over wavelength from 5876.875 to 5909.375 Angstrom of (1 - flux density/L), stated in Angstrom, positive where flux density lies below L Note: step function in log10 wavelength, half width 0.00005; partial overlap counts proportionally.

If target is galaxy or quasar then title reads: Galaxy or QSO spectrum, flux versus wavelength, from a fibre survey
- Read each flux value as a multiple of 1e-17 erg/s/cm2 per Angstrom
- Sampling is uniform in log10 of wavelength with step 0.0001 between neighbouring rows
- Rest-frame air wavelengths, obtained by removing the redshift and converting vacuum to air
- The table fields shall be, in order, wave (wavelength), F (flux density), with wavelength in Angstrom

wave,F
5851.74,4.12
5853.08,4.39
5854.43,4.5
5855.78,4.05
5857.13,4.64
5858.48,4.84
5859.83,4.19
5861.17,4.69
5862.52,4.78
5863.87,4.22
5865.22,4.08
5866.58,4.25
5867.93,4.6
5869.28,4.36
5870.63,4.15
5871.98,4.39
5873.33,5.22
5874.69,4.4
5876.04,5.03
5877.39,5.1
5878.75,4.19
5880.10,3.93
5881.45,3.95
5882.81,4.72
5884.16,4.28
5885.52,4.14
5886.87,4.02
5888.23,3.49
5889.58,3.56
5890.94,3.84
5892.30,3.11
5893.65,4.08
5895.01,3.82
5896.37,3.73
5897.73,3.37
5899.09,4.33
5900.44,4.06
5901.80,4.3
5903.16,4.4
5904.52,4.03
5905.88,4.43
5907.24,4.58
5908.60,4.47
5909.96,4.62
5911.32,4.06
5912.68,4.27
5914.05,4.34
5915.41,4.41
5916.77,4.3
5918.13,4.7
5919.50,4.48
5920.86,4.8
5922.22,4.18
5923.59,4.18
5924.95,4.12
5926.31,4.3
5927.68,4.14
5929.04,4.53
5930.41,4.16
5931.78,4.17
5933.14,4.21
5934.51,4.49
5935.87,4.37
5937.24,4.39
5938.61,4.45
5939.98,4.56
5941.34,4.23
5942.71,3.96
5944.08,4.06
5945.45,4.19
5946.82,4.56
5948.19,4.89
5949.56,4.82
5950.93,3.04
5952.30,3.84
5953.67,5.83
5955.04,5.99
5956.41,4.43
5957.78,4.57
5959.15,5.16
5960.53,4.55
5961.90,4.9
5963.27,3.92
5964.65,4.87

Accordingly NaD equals 2.4 Angstrom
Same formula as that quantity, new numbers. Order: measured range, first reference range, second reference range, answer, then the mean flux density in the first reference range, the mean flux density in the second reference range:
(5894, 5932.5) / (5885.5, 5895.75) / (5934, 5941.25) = -1.8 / 3.73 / 4.44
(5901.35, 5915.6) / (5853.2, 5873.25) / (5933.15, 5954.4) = 0.2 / 4.43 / 4.38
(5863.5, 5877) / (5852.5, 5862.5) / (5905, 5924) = 0.0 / 4.49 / 4.41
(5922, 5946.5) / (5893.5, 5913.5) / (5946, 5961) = 1.2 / 4.17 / 4.7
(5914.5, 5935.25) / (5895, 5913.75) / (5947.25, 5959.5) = 0.3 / 4.19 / 4.72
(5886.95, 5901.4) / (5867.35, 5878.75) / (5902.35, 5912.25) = 2.3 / 4.63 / 4.37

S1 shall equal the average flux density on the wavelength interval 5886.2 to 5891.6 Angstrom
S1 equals 3.73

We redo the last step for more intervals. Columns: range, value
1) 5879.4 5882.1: 3.95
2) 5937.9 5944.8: 4.25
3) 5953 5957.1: 5.42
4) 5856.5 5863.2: 4.63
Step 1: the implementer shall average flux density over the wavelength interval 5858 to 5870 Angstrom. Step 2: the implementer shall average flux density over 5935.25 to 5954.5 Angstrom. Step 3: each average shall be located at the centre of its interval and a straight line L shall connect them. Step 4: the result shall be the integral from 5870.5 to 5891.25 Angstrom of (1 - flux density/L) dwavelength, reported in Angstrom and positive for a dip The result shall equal 0.7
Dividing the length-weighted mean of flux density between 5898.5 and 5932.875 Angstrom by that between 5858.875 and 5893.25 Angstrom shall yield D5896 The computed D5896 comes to 1.0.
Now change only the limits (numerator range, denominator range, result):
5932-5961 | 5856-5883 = 1.01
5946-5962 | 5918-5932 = 1.09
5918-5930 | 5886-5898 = 1.18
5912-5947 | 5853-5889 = 0.99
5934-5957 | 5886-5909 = 1.13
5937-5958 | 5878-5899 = 1.15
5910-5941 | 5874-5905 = 1.07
